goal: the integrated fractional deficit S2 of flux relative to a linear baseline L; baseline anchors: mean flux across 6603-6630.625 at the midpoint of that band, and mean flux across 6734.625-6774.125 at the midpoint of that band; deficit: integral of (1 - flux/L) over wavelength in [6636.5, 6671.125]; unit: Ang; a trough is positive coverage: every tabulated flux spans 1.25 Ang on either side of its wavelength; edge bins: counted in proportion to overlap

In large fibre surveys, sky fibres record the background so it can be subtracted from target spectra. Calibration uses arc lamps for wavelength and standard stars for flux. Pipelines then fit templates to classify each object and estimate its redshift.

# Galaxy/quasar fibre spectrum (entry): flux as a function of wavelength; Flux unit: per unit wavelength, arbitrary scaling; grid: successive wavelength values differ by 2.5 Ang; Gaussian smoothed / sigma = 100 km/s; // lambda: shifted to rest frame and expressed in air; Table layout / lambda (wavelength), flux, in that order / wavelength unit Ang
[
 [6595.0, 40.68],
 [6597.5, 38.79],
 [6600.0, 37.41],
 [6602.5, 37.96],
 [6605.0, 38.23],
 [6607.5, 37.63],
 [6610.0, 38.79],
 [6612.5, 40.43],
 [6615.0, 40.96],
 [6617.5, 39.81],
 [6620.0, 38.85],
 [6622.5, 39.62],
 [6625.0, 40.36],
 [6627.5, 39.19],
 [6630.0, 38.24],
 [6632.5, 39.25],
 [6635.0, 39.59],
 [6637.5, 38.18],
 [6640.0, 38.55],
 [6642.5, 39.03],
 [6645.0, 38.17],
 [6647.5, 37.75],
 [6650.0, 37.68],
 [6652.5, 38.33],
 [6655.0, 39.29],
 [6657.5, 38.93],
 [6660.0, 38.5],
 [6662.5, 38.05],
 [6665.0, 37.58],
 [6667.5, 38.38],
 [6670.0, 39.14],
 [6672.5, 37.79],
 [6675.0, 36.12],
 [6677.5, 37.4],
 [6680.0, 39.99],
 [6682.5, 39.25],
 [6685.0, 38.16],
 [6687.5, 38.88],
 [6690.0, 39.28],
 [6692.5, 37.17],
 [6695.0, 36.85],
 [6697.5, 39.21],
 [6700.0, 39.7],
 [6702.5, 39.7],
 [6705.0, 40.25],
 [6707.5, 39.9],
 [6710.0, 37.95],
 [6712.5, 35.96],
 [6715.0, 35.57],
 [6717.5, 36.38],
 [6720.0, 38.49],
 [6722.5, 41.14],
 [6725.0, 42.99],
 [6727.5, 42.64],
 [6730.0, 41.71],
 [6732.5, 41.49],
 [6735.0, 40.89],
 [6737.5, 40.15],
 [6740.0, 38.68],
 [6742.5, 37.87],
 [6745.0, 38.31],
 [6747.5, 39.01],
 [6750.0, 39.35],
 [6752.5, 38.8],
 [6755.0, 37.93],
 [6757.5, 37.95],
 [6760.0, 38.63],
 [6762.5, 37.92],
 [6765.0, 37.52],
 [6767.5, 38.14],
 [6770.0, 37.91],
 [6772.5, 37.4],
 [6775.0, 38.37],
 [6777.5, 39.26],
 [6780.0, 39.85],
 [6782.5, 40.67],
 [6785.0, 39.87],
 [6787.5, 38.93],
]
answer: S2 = 0.6 Ang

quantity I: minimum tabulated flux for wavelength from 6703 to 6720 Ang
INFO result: 35.57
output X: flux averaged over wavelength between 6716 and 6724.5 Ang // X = 39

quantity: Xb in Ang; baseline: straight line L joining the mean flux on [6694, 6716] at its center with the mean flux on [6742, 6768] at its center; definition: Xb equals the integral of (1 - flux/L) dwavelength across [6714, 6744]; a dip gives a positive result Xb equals -1.2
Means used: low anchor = 38.4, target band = 39.9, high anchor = 38.3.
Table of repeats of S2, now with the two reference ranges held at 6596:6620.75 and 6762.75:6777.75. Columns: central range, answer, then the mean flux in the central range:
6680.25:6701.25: -0.1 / 38.6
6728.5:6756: -1.0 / 39.5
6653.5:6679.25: 0.3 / 38.2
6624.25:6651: 0.0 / 38.7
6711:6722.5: 0.4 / 37.1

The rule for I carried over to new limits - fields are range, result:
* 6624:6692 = 36.12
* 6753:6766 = 37.52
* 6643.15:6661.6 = 37.68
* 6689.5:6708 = 36.85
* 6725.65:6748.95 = 37.87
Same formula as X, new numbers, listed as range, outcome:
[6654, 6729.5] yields 38.7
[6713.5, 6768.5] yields 39.2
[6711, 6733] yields 39.5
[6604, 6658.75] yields 39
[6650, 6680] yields 38.2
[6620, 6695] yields 38.5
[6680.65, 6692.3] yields 38.8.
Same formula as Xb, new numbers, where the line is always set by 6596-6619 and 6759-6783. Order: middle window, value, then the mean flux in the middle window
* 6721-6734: -1.11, 41.9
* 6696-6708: -0.31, 39.7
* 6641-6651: 0.16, 38.2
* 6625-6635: -0.08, 39.2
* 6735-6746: -0.12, 39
